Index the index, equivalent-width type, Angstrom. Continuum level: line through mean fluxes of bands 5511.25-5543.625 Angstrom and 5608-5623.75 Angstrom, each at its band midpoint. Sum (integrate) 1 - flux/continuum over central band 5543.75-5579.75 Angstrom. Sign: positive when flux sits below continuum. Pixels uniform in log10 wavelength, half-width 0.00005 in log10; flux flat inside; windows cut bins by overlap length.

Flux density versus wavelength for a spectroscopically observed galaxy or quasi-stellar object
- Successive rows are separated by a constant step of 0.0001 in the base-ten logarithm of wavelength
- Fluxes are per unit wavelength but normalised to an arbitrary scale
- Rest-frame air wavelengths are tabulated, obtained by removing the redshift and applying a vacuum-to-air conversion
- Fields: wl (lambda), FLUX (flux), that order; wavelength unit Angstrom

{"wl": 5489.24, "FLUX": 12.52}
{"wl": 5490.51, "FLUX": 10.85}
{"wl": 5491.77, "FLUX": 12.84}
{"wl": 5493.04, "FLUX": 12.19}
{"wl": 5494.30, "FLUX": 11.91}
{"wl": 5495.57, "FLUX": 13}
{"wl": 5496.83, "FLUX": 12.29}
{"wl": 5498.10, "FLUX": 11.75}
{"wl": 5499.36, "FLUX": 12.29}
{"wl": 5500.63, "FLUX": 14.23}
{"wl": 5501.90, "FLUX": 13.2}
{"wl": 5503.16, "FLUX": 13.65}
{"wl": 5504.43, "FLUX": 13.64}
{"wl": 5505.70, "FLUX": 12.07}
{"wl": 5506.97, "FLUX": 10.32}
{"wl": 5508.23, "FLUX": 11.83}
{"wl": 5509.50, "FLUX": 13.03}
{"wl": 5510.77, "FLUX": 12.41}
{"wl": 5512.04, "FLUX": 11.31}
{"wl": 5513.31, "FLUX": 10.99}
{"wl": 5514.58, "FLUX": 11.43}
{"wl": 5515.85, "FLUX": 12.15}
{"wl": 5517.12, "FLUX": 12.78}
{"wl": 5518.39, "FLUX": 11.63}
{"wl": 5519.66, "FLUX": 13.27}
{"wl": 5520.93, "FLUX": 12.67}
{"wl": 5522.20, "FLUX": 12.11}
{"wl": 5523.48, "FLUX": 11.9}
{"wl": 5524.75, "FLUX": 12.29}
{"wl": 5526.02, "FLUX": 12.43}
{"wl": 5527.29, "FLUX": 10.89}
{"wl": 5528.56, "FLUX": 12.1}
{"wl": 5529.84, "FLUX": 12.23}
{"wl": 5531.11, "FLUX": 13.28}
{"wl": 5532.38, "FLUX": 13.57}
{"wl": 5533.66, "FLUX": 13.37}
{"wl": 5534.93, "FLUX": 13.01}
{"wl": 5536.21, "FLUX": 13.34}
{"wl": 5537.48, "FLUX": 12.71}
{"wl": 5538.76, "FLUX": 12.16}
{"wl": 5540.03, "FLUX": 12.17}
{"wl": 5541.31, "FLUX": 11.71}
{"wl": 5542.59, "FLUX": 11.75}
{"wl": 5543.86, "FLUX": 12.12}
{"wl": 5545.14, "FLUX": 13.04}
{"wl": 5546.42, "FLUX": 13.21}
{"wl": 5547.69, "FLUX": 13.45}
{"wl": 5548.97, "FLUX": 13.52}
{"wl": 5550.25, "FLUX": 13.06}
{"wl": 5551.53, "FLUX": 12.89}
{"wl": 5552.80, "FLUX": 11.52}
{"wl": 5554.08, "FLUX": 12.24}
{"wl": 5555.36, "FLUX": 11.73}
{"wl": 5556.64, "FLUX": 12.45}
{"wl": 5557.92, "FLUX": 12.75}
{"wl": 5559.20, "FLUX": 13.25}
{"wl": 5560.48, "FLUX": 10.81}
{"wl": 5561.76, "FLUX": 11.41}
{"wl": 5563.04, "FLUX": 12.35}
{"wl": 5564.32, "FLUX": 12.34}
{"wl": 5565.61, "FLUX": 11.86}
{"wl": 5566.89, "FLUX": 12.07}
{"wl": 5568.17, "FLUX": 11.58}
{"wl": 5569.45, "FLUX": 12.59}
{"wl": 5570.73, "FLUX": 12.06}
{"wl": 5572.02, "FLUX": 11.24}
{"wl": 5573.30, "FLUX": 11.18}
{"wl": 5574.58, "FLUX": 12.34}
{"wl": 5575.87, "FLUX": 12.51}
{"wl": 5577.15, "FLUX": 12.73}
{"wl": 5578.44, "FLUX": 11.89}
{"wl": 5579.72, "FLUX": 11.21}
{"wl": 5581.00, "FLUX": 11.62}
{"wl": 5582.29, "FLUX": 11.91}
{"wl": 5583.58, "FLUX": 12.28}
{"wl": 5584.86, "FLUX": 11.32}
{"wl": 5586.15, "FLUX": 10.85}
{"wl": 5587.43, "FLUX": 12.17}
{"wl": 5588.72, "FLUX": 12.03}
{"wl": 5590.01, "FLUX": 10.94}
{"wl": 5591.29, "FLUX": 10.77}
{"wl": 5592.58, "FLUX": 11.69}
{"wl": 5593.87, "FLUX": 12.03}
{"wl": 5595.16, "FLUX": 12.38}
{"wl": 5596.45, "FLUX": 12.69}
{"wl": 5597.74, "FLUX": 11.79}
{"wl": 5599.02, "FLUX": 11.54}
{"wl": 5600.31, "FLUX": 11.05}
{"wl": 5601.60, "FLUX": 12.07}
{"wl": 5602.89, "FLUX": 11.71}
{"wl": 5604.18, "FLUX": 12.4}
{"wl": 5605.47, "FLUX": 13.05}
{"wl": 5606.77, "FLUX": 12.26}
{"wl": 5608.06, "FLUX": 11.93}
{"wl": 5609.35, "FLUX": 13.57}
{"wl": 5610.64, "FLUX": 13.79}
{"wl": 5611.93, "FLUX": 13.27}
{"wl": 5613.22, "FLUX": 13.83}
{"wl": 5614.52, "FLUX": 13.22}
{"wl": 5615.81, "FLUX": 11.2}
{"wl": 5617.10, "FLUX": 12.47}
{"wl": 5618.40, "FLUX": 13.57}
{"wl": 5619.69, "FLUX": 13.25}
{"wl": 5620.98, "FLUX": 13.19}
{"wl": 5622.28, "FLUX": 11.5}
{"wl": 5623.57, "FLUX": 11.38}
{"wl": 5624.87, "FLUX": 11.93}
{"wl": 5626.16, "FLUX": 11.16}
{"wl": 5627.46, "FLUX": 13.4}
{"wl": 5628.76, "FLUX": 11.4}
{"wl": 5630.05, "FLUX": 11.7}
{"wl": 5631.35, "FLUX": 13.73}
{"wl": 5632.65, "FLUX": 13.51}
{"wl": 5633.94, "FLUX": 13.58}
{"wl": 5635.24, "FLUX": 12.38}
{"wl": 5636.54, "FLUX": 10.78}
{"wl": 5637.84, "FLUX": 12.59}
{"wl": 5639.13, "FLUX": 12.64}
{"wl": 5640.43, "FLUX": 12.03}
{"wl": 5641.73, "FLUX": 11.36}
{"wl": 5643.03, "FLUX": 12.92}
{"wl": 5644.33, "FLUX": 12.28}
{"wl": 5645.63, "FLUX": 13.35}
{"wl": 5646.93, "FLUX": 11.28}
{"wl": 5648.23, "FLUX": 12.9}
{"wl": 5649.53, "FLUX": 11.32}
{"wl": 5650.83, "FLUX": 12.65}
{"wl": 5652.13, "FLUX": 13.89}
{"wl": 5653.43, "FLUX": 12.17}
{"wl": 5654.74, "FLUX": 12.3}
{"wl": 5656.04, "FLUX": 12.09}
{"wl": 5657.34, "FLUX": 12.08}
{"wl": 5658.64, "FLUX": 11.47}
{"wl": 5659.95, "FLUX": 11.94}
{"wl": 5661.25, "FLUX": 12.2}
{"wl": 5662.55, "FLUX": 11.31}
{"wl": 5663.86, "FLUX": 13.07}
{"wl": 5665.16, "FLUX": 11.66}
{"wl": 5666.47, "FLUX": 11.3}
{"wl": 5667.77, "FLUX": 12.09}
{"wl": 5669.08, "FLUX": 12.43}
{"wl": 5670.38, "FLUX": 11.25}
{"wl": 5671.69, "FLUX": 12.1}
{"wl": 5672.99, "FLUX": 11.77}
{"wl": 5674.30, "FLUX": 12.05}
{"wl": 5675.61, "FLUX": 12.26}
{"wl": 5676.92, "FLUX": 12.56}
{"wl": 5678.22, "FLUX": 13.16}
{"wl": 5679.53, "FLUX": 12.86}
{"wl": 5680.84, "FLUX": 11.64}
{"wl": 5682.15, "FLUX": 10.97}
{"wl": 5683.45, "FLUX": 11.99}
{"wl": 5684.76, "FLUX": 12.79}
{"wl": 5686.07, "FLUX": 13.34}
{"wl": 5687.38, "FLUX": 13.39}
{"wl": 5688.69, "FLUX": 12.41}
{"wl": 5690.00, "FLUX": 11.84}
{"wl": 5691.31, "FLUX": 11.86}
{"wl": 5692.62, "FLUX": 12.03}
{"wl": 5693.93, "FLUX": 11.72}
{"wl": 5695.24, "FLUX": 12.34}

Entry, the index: 0.7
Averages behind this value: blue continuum 12.3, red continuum 12.9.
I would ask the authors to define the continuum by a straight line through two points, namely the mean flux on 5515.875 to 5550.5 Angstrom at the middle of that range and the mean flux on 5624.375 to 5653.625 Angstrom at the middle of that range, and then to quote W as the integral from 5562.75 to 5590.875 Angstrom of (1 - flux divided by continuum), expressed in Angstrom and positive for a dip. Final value 1.5 Angstrom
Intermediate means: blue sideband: 12.6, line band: 11.9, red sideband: 12.4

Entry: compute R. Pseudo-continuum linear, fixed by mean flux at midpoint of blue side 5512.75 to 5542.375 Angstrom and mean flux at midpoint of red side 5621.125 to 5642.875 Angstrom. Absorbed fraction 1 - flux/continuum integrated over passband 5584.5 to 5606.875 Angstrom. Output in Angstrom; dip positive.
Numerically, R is 0.83 Angstrom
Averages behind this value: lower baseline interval 12.3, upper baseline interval 12.2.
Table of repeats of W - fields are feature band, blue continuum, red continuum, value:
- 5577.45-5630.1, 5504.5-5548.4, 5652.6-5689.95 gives 0.4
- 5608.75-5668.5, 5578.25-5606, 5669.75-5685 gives -2.2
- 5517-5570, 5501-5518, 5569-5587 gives -1.7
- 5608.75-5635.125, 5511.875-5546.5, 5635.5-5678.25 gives -1.1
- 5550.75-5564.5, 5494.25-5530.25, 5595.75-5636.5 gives 0.2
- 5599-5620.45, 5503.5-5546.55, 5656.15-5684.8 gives -0.9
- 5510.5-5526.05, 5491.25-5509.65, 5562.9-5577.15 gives 0.4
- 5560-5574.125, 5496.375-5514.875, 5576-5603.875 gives 0.2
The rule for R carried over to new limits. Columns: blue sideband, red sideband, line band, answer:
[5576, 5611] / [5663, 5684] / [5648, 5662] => -0.2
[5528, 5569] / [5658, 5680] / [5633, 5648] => -0.2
